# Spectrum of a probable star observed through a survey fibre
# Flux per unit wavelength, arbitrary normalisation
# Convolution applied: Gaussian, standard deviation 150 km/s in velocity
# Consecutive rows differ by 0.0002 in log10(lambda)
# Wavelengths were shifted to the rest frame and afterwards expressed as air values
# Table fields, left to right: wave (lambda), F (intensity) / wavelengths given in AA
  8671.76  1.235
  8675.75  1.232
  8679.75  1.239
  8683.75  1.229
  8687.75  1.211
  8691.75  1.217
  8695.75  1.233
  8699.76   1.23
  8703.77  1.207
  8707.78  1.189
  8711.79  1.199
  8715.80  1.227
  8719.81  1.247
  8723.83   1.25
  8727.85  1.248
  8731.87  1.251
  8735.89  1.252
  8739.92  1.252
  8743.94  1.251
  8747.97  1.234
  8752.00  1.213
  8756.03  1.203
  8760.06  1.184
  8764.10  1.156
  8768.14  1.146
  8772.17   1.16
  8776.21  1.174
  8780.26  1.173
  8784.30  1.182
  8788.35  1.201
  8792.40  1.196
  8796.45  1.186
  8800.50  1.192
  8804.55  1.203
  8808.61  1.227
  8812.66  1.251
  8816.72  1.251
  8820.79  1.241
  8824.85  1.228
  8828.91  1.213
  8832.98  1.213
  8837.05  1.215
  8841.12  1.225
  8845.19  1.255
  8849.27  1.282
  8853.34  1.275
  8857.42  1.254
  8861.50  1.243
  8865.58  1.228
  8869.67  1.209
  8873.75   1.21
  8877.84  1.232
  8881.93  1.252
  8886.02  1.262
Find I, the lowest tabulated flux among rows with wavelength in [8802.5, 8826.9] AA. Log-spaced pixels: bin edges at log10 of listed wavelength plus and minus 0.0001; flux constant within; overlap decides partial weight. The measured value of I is 1.203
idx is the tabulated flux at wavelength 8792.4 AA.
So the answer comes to 1.196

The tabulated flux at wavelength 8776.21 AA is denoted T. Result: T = 1.174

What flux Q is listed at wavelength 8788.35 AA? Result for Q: 1.201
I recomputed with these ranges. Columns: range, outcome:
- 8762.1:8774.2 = 1.146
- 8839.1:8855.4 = 1.225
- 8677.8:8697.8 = 1.211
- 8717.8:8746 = 1.247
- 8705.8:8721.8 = 1.189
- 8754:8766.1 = 1.156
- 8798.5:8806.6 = 1.192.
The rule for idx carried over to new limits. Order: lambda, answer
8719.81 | 1.247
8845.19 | 1.255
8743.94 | 1.251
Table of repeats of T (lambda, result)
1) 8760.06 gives 1.184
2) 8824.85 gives 1.228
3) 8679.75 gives 1.239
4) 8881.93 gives 1.252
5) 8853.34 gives 1.275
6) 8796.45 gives 1.186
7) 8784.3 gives 1.182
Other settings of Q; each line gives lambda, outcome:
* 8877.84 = 1.232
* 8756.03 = 1.203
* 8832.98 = 1.213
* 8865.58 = 1.228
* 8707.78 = 1.189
